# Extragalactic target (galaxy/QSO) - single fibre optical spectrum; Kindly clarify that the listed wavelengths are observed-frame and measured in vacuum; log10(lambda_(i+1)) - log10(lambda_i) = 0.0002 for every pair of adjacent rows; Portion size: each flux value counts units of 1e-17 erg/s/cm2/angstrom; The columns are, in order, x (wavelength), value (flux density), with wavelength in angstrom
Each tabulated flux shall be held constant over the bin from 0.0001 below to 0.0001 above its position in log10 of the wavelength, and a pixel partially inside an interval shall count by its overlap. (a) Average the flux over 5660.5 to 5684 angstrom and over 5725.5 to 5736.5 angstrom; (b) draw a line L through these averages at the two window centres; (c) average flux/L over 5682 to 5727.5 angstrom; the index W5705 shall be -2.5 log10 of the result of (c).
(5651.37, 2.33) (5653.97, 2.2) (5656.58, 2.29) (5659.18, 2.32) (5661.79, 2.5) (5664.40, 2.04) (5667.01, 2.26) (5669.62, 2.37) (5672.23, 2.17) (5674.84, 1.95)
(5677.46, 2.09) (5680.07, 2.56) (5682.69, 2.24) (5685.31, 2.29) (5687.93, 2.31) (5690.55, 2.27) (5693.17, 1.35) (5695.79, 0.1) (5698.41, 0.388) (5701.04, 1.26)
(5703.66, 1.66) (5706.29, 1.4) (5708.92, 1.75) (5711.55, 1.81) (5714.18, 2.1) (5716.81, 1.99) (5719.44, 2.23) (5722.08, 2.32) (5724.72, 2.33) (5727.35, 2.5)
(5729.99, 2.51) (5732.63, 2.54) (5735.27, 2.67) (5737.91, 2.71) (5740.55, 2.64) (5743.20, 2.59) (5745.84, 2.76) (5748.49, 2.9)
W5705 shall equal 0.34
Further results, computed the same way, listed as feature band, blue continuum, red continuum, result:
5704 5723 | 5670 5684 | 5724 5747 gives 0.27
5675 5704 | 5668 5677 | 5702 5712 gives 0.14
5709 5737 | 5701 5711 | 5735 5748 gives -0.09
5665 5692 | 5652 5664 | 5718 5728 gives 0.03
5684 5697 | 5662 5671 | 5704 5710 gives 0.13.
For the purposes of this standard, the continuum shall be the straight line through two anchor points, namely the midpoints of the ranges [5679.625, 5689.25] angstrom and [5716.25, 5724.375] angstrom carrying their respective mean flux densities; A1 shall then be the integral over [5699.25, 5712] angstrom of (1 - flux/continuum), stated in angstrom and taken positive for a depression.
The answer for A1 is 4.19 angstrom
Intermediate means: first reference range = 2.33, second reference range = 2.21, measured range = 1.52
